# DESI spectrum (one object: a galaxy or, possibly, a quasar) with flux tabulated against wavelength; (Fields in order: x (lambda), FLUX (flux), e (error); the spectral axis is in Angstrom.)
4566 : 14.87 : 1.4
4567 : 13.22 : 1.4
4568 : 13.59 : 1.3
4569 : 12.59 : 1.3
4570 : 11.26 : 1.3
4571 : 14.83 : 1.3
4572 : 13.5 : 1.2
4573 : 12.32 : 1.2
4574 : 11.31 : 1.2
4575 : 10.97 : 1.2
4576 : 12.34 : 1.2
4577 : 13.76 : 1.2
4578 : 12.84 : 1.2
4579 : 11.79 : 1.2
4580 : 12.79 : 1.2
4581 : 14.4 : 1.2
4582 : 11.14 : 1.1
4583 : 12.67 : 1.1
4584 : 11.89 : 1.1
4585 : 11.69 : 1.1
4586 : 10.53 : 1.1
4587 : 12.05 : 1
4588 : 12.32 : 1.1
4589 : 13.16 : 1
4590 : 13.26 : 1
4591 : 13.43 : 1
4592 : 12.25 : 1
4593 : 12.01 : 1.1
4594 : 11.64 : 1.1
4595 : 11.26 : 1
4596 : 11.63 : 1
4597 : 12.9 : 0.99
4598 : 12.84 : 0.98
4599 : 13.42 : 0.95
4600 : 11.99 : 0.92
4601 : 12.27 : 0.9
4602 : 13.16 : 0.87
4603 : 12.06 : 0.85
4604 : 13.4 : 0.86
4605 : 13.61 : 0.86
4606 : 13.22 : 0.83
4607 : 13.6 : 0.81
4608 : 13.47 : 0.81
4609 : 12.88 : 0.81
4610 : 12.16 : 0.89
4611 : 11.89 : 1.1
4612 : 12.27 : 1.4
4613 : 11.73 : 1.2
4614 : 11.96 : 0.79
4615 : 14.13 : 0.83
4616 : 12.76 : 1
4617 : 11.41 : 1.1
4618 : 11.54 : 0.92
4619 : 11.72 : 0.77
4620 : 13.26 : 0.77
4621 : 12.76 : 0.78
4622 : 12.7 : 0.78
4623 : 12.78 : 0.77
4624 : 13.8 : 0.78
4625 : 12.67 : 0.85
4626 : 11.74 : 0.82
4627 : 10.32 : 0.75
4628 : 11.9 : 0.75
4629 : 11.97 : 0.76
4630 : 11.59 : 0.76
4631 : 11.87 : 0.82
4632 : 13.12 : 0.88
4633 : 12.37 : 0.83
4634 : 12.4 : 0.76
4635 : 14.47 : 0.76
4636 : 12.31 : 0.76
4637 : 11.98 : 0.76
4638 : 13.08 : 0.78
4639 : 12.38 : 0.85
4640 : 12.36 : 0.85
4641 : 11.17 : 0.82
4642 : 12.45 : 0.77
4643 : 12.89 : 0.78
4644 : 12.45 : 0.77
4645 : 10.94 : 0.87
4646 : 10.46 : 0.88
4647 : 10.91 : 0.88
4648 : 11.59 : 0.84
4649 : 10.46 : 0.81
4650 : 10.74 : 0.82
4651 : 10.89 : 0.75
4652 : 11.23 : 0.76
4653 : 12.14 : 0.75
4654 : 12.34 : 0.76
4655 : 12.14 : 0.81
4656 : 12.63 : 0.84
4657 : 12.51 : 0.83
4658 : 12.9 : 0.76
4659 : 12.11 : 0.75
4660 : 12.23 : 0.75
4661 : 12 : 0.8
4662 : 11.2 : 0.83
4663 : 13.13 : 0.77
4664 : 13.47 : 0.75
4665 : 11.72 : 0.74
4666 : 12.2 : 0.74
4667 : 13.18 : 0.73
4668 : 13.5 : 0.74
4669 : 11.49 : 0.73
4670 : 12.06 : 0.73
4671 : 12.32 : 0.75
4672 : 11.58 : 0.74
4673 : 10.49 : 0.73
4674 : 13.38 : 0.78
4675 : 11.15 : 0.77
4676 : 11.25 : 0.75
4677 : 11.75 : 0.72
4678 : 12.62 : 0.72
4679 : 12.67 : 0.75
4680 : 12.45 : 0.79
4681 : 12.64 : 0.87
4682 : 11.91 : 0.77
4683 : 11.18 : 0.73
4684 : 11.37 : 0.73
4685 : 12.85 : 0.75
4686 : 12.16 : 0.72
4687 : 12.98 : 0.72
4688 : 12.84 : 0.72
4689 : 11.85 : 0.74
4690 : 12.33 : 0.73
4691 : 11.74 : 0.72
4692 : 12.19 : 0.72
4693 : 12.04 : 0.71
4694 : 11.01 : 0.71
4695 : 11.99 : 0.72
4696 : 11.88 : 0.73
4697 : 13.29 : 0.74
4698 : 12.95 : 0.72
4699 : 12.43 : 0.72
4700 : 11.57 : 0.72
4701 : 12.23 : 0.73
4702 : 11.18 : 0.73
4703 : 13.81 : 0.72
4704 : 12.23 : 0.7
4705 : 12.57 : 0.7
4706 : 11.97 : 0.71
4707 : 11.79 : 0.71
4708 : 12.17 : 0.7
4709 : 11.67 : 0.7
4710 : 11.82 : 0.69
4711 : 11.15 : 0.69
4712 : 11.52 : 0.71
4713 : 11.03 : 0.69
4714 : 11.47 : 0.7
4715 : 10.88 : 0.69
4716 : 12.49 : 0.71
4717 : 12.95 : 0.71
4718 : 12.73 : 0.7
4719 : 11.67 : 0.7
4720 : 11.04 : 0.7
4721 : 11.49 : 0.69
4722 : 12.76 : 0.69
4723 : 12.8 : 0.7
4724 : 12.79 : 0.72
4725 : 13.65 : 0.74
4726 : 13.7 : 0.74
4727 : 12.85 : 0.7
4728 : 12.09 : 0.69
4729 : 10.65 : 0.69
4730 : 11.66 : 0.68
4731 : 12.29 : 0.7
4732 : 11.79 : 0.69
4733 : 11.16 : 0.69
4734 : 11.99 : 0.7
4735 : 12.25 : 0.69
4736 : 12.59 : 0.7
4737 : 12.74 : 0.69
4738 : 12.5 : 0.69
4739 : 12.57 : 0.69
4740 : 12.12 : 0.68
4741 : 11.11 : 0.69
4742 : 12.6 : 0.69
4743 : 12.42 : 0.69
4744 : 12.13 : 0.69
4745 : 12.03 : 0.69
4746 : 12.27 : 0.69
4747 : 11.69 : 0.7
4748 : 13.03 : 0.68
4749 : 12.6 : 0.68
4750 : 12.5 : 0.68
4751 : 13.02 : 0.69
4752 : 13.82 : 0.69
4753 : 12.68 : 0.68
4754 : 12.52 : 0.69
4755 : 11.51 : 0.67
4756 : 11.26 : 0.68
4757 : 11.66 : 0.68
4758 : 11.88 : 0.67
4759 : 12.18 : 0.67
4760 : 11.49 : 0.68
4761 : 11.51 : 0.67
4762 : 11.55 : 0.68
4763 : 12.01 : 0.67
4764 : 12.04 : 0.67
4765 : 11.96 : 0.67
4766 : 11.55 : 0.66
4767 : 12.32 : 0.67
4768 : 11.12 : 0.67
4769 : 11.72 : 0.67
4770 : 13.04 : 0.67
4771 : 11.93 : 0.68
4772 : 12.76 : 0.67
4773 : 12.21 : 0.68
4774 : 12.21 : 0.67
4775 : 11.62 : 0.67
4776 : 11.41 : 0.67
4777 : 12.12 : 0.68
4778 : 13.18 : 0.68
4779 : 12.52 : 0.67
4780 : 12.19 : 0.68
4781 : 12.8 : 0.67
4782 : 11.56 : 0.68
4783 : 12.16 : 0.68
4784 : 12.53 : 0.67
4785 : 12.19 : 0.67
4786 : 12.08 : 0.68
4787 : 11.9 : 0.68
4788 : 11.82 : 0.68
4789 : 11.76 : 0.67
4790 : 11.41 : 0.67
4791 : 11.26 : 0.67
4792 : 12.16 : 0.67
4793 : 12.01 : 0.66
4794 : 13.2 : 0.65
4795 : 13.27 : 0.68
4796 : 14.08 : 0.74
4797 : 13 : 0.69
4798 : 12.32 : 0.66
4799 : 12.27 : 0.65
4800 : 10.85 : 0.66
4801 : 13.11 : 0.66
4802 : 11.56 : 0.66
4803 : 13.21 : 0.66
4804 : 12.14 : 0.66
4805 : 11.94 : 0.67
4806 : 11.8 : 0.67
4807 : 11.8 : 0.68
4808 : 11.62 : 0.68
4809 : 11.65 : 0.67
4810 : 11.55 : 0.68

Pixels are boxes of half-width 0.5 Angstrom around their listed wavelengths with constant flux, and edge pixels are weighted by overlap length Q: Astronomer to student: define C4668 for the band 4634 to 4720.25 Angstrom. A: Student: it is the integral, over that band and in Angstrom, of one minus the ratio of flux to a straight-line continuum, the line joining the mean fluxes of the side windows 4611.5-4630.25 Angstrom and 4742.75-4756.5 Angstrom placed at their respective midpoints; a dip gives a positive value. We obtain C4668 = 1.8 Angstrom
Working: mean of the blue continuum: 12.3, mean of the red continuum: 12.4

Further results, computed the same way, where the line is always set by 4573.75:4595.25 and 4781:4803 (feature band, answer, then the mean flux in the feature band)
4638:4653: 0.9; 11.6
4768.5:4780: 0.0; 12.2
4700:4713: 0.3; 12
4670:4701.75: 0.4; 12.1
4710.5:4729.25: 0.2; 12.1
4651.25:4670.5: -0.1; 12.3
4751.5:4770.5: 0.4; 12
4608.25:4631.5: 0.0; 12.3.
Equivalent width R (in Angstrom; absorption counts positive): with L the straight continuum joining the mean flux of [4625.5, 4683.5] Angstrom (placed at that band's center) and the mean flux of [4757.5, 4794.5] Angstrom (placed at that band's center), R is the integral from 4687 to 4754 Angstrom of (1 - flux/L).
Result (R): -0.9 Angstrom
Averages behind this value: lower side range 12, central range 12.2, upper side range 12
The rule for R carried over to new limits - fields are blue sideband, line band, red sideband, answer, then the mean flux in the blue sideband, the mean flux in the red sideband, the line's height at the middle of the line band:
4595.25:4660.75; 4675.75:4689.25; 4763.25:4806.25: 0.06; 12.3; 12.2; 12.3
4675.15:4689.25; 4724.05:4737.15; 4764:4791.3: -0.17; 12.2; 12.1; 12.1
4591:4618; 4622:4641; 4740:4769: 0.12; 12.5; 12.1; 12.5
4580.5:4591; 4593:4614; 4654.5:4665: -0.29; 12.4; 12.4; 12.4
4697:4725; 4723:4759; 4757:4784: -0.68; 12.1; 12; 12.1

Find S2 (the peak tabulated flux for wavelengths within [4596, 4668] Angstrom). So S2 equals 14.47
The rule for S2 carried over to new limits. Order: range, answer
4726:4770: 13.82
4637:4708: 13.81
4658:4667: 13.47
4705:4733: 13.7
